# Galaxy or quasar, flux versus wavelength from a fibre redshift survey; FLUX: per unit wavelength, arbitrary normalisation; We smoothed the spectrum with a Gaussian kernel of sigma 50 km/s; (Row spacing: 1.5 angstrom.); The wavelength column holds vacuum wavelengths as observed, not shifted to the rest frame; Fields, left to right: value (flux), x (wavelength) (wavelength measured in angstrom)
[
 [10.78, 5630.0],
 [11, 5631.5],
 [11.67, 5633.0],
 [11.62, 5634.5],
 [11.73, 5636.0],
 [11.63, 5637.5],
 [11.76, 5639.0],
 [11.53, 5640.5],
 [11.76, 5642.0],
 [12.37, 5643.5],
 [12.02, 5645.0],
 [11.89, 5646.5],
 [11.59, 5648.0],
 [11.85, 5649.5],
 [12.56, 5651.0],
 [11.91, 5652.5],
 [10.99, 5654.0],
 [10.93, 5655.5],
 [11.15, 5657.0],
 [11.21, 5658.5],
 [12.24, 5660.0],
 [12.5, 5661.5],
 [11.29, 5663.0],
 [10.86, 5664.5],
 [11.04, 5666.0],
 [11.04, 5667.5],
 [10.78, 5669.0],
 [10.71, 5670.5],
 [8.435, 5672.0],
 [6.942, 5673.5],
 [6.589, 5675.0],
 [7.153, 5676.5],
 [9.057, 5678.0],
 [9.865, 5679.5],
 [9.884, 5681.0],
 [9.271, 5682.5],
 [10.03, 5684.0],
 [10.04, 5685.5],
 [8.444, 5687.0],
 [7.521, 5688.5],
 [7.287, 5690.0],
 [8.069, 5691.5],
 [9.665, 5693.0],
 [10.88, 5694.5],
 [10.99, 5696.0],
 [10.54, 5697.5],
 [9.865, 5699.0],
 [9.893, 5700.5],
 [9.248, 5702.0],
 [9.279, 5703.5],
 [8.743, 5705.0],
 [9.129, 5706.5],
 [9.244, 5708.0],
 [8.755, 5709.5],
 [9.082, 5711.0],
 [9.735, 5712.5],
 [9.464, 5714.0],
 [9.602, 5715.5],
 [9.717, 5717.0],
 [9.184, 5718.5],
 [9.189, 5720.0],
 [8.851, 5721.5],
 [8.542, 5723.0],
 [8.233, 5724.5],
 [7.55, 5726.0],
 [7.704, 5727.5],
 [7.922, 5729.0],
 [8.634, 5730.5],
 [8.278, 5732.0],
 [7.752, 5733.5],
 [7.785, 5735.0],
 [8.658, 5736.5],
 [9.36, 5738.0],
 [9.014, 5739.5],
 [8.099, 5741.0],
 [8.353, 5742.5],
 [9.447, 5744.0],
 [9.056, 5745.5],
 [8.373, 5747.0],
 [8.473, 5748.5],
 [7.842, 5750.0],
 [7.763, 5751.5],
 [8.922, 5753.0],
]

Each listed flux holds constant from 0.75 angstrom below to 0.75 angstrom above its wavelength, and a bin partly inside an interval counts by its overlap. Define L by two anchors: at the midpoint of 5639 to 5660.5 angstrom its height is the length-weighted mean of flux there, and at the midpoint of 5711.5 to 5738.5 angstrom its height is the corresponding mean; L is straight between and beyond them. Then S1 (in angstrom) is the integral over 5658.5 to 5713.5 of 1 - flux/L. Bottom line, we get 3.52 angstrom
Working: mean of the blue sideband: 11.7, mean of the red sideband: 8.67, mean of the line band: 9.58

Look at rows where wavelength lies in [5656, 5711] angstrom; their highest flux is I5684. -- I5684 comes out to 12.5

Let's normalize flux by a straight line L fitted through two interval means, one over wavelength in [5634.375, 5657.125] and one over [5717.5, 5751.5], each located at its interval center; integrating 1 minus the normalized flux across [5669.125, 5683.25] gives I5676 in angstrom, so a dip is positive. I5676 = 2.5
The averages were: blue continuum 11.7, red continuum 8.46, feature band 8.75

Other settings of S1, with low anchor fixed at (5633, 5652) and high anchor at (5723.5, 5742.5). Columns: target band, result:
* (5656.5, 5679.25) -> 1.7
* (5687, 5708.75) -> 0.8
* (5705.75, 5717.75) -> -0.3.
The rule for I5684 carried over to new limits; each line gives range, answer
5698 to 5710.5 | 9.893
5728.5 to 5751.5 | 9.447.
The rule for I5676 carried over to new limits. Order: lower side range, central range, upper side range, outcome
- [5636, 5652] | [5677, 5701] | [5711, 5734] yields 1.5 angstrom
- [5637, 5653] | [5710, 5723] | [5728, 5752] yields 0.0 angstrom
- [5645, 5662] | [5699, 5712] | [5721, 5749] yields 0.5 angstrom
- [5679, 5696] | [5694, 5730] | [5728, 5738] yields -2.0 angstrom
